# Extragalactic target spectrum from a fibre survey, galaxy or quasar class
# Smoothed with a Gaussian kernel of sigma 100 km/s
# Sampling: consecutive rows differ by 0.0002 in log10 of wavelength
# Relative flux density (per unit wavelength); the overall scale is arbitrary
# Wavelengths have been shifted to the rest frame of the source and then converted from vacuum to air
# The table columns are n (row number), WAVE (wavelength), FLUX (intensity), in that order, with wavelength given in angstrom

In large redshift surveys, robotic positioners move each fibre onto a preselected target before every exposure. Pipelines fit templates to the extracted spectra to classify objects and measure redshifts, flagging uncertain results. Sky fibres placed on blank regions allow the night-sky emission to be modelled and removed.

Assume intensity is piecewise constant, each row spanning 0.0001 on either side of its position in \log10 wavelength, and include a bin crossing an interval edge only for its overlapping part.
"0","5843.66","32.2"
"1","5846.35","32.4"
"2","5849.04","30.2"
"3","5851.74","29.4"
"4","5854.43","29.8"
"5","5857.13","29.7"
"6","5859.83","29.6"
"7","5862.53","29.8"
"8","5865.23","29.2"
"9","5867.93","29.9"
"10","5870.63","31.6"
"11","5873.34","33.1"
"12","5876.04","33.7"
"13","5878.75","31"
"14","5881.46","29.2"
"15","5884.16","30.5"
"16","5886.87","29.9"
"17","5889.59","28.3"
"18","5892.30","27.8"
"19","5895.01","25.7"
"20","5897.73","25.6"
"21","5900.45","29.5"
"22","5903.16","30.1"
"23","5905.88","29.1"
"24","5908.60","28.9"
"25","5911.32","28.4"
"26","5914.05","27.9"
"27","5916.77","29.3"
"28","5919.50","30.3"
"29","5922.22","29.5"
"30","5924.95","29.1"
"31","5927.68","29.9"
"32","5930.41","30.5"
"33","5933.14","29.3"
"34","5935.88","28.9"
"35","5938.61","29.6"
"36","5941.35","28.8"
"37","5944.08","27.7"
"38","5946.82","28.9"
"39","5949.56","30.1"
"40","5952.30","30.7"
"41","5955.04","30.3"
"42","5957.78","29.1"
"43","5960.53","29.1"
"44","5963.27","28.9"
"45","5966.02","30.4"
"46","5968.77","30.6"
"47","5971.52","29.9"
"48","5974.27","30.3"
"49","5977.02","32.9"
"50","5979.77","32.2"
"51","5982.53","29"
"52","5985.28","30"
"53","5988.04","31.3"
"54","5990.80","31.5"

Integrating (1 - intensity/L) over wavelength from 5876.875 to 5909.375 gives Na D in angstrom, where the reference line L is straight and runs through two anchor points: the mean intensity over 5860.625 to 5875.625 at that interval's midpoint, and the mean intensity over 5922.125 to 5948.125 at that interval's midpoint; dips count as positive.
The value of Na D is 1.5 angstrom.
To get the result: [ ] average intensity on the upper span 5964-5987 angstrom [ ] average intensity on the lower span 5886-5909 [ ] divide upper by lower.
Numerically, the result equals 1.08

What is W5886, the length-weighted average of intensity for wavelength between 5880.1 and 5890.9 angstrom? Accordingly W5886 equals 29.5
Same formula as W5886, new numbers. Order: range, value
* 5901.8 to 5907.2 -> 29.6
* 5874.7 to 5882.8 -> 31.3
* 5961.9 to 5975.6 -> 30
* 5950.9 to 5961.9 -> 29.8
